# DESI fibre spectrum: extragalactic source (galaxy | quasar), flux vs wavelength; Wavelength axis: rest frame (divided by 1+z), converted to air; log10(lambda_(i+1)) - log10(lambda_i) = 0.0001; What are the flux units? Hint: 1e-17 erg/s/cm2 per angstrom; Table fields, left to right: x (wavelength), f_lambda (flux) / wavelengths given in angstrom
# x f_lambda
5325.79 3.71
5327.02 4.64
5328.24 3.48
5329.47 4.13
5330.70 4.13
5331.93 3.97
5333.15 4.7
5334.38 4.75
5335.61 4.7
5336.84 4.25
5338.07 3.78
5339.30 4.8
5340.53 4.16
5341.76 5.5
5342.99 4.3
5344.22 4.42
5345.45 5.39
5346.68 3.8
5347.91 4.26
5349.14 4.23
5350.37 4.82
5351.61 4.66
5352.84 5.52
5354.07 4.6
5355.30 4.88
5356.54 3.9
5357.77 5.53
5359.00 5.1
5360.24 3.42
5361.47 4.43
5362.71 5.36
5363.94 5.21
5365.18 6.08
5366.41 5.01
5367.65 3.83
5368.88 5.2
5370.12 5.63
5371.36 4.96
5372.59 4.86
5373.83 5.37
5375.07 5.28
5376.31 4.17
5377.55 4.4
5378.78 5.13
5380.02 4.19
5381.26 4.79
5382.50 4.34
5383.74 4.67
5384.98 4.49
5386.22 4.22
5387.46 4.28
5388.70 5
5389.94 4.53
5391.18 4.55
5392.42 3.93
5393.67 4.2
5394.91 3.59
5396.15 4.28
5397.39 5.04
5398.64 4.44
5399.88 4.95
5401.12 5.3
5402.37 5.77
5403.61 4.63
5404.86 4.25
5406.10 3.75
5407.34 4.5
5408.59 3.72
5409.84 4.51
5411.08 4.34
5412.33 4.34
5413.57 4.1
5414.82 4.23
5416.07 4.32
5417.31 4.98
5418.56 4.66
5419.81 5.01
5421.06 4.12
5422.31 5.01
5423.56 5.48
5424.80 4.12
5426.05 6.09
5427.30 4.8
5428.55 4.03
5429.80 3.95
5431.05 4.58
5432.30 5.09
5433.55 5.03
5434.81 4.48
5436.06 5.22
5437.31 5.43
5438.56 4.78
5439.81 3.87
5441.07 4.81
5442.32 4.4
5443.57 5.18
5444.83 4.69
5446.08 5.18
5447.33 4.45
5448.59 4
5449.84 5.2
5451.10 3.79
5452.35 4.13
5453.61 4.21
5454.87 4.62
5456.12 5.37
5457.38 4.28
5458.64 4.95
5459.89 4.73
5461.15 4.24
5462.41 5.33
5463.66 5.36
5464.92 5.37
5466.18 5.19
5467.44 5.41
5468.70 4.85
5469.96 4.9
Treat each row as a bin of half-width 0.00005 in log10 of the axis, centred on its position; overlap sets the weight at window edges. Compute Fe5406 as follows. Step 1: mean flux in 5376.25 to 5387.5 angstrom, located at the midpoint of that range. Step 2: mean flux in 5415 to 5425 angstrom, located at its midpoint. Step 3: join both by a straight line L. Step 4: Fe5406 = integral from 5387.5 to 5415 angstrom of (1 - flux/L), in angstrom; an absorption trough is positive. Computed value 0.9 angstrom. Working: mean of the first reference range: 4.49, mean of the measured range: 4.45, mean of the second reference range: 4.72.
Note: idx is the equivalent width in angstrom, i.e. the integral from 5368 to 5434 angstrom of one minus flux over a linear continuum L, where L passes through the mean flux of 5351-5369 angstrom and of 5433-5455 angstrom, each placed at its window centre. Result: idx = 1.6 angstrom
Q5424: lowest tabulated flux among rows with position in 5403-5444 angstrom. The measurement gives 3.72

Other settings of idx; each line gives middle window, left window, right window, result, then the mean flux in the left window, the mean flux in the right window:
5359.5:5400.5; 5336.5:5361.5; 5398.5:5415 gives -1.2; 4.57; 4.5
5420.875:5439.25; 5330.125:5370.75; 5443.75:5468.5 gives -0.3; 4.68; 4.77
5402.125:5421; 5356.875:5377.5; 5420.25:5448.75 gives 1.5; 4.93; 4.74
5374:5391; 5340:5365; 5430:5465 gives 0.4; 4.7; 4.72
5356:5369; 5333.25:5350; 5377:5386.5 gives -0.8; 4.5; 4.54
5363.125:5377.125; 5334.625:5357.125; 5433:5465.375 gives -1.4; 4.56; 4.73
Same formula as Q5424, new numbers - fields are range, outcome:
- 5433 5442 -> 3.87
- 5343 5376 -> 3.42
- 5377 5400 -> 3.59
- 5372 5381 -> 4.17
